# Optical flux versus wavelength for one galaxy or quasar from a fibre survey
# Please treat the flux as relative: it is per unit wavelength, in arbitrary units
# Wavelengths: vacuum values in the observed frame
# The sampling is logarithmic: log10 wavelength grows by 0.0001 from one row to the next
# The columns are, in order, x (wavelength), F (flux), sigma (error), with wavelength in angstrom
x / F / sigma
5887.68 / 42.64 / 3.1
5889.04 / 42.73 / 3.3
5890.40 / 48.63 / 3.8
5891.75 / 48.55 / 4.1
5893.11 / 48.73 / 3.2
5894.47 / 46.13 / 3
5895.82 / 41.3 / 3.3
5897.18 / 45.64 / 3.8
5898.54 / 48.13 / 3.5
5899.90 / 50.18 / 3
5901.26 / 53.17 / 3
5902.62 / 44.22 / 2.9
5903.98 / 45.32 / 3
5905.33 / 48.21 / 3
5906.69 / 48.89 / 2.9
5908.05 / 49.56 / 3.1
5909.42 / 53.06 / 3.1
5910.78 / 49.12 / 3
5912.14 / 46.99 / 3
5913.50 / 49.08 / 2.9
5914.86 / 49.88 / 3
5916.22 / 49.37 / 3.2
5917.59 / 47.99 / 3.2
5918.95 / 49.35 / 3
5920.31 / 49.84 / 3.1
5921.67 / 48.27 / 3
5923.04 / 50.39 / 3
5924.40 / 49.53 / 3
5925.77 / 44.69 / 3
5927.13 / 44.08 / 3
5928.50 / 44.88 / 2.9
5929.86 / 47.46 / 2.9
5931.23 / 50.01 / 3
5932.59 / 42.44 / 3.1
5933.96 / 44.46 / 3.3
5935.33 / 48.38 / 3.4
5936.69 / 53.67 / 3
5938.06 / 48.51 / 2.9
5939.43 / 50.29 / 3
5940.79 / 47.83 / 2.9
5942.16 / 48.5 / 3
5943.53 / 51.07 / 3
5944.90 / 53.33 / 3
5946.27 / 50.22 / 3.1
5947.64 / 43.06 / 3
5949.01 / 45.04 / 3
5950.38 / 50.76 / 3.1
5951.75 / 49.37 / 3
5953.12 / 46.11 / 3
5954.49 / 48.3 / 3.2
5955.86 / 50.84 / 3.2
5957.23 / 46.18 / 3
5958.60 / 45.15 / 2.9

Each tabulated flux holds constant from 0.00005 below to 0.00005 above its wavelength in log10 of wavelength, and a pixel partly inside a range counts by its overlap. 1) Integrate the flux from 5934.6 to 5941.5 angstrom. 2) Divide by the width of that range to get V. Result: 49.7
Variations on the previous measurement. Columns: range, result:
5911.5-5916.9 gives 48.9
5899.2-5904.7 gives 48.3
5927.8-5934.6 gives 45.8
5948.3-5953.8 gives 47.8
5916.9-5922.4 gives 48.8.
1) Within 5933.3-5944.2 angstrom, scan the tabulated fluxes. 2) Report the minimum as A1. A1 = 44.46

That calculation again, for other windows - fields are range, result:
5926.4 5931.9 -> 44.08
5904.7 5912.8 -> 46.99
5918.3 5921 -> 49.35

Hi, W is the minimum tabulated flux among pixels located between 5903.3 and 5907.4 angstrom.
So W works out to 45.32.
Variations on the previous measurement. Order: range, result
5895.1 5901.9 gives 41.3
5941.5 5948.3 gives 43.06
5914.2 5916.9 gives 49.37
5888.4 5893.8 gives 42.73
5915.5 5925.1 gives 47.99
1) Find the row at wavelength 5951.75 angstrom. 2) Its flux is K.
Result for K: 49.37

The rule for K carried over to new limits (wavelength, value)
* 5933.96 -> 44.46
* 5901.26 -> 53.17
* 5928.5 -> 44.88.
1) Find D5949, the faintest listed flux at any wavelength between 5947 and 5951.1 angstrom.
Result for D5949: 43.06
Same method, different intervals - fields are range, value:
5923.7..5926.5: 44.69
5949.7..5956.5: 46.11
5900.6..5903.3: 44.22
